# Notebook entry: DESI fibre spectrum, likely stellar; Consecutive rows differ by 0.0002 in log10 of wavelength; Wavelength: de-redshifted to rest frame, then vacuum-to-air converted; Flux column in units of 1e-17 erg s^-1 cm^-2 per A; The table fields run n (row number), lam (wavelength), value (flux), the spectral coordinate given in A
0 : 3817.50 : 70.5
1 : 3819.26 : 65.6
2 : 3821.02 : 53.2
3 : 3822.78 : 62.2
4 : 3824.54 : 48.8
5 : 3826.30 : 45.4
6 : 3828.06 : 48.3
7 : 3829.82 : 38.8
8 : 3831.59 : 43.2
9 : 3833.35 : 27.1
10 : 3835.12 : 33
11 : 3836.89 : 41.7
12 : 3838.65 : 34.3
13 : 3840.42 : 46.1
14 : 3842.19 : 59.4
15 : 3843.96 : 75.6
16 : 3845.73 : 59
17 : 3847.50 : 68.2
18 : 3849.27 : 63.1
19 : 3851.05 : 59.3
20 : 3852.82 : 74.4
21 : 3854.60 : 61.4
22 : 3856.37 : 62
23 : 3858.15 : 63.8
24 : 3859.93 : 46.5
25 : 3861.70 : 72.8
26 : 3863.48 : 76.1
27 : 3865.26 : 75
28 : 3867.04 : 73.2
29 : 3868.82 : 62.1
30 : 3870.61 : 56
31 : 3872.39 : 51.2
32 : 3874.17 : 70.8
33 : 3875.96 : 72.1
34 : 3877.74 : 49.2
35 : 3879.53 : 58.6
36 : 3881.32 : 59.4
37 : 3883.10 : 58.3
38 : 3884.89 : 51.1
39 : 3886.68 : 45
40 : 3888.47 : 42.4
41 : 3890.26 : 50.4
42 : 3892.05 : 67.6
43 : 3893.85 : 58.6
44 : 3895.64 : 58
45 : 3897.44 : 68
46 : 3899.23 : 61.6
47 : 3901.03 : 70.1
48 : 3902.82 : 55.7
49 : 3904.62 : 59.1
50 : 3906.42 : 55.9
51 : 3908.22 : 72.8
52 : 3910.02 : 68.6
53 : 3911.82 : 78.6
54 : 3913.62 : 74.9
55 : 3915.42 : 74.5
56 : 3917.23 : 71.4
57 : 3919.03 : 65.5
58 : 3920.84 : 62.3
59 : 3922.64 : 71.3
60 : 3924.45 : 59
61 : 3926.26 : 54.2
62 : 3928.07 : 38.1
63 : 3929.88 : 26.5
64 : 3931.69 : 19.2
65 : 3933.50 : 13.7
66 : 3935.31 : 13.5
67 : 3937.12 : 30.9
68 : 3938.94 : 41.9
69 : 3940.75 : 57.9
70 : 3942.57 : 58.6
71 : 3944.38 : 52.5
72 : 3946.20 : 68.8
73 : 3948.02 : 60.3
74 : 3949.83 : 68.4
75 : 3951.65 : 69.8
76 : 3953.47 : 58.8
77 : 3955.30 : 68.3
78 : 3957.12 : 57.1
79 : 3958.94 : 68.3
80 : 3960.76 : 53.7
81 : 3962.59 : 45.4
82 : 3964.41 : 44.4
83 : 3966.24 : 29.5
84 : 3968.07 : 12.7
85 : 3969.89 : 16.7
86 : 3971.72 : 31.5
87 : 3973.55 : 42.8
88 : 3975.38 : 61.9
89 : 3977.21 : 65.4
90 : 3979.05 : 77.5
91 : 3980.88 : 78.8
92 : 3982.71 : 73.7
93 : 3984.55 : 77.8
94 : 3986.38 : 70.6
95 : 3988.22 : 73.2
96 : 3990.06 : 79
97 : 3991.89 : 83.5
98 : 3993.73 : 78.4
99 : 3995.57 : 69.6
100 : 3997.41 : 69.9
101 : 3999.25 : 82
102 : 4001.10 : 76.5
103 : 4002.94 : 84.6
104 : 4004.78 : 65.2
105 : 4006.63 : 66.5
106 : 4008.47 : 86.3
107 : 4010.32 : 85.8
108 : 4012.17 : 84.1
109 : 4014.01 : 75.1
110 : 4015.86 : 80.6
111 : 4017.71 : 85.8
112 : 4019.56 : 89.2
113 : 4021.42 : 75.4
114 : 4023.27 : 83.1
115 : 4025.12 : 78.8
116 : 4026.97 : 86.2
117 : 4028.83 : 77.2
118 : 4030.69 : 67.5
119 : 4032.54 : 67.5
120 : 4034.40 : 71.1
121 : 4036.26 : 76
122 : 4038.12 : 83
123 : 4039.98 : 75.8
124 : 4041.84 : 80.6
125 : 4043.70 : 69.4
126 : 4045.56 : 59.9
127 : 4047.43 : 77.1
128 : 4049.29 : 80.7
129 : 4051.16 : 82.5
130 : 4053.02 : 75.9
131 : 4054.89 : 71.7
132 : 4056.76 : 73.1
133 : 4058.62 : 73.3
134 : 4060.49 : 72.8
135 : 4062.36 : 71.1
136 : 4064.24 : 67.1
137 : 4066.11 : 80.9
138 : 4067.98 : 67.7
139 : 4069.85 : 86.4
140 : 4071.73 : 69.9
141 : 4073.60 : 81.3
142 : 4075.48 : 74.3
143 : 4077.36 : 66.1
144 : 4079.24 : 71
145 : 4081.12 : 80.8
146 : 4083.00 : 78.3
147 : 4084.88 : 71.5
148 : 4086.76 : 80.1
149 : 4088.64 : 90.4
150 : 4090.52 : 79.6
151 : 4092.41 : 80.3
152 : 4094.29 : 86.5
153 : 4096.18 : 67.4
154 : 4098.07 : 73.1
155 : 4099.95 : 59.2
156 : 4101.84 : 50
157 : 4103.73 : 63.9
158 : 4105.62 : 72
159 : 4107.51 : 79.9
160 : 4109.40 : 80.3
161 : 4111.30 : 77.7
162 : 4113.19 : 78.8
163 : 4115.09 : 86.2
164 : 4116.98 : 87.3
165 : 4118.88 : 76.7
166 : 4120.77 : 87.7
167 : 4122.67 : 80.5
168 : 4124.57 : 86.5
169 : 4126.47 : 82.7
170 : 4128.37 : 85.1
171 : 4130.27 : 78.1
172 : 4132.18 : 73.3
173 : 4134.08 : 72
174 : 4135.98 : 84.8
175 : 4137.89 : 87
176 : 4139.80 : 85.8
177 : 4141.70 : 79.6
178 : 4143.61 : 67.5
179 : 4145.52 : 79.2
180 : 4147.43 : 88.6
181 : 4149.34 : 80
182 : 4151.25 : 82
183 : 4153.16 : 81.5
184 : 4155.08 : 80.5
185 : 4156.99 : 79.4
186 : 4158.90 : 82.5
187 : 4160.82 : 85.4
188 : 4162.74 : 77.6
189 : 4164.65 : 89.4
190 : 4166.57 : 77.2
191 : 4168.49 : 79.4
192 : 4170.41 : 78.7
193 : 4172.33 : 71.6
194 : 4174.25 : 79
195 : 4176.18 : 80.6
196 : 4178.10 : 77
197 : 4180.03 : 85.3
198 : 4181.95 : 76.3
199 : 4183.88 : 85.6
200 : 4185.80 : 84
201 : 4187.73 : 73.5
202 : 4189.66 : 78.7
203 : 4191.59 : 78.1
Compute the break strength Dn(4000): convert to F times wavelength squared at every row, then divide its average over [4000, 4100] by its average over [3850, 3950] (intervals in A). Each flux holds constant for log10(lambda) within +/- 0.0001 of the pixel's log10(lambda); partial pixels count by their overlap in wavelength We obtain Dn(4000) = 1.43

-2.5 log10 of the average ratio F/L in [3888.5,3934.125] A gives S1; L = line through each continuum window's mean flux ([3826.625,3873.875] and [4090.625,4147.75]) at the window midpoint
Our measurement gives 0.06 mag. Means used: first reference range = 56.7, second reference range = 77.8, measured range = 58.2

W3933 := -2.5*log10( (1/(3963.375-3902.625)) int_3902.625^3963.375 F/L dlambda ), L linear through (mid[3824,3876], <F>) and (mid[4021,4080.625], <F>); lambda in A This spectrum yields 0.152 mag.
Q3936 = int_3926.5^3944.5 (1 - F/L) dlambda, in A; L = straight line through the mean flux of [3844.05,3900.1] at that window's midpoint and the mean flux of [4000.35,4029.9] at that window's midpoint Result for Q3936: 8.9 A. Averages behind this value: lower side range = 61.3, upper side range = 80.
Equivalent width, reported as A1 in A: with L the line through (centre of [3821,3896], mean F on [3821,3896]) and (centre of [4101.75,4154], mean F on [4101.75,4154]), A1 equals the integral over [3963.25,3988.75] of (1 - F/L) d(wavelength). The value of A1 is 5.0 A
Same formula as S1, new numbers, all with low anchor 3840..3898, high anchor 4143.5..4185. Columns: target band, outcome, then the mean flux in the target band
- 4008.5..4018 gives -0.17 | 82.4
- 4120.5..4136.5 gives -0.04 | 80.8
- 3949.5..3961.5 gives 0.06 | 63.4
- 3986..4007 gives -0.09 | 75.2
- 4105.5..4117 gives -0.05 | 80.4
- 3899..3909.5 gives 0.01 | 62.8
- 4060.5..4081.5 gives 0.01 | 74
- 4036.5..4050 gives -0.04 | 75.2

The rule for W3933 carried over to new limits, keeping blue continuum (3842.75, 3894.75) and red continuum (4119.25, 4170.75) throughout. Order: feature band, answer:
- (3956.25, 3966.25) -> 0.30 mag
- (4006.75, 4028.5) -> -0.14 mag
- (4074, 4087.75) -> 0.02 mag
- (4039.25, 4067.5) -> 0.01 mag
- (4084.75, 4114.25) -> 0.05 mag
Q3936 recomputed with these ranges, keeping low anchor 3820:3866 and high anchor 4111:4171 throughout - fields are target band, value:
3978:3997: -2.3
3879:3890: 1.3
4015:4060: -2.8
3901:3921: -2.0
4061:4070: 0.1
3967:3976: 4.7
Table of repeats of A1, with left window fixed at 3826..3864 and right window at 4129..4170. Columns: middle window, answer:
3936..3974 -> 8.6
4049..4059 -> -0.5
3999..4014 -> -2.2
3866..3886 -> -1.1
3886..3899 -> 0.5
